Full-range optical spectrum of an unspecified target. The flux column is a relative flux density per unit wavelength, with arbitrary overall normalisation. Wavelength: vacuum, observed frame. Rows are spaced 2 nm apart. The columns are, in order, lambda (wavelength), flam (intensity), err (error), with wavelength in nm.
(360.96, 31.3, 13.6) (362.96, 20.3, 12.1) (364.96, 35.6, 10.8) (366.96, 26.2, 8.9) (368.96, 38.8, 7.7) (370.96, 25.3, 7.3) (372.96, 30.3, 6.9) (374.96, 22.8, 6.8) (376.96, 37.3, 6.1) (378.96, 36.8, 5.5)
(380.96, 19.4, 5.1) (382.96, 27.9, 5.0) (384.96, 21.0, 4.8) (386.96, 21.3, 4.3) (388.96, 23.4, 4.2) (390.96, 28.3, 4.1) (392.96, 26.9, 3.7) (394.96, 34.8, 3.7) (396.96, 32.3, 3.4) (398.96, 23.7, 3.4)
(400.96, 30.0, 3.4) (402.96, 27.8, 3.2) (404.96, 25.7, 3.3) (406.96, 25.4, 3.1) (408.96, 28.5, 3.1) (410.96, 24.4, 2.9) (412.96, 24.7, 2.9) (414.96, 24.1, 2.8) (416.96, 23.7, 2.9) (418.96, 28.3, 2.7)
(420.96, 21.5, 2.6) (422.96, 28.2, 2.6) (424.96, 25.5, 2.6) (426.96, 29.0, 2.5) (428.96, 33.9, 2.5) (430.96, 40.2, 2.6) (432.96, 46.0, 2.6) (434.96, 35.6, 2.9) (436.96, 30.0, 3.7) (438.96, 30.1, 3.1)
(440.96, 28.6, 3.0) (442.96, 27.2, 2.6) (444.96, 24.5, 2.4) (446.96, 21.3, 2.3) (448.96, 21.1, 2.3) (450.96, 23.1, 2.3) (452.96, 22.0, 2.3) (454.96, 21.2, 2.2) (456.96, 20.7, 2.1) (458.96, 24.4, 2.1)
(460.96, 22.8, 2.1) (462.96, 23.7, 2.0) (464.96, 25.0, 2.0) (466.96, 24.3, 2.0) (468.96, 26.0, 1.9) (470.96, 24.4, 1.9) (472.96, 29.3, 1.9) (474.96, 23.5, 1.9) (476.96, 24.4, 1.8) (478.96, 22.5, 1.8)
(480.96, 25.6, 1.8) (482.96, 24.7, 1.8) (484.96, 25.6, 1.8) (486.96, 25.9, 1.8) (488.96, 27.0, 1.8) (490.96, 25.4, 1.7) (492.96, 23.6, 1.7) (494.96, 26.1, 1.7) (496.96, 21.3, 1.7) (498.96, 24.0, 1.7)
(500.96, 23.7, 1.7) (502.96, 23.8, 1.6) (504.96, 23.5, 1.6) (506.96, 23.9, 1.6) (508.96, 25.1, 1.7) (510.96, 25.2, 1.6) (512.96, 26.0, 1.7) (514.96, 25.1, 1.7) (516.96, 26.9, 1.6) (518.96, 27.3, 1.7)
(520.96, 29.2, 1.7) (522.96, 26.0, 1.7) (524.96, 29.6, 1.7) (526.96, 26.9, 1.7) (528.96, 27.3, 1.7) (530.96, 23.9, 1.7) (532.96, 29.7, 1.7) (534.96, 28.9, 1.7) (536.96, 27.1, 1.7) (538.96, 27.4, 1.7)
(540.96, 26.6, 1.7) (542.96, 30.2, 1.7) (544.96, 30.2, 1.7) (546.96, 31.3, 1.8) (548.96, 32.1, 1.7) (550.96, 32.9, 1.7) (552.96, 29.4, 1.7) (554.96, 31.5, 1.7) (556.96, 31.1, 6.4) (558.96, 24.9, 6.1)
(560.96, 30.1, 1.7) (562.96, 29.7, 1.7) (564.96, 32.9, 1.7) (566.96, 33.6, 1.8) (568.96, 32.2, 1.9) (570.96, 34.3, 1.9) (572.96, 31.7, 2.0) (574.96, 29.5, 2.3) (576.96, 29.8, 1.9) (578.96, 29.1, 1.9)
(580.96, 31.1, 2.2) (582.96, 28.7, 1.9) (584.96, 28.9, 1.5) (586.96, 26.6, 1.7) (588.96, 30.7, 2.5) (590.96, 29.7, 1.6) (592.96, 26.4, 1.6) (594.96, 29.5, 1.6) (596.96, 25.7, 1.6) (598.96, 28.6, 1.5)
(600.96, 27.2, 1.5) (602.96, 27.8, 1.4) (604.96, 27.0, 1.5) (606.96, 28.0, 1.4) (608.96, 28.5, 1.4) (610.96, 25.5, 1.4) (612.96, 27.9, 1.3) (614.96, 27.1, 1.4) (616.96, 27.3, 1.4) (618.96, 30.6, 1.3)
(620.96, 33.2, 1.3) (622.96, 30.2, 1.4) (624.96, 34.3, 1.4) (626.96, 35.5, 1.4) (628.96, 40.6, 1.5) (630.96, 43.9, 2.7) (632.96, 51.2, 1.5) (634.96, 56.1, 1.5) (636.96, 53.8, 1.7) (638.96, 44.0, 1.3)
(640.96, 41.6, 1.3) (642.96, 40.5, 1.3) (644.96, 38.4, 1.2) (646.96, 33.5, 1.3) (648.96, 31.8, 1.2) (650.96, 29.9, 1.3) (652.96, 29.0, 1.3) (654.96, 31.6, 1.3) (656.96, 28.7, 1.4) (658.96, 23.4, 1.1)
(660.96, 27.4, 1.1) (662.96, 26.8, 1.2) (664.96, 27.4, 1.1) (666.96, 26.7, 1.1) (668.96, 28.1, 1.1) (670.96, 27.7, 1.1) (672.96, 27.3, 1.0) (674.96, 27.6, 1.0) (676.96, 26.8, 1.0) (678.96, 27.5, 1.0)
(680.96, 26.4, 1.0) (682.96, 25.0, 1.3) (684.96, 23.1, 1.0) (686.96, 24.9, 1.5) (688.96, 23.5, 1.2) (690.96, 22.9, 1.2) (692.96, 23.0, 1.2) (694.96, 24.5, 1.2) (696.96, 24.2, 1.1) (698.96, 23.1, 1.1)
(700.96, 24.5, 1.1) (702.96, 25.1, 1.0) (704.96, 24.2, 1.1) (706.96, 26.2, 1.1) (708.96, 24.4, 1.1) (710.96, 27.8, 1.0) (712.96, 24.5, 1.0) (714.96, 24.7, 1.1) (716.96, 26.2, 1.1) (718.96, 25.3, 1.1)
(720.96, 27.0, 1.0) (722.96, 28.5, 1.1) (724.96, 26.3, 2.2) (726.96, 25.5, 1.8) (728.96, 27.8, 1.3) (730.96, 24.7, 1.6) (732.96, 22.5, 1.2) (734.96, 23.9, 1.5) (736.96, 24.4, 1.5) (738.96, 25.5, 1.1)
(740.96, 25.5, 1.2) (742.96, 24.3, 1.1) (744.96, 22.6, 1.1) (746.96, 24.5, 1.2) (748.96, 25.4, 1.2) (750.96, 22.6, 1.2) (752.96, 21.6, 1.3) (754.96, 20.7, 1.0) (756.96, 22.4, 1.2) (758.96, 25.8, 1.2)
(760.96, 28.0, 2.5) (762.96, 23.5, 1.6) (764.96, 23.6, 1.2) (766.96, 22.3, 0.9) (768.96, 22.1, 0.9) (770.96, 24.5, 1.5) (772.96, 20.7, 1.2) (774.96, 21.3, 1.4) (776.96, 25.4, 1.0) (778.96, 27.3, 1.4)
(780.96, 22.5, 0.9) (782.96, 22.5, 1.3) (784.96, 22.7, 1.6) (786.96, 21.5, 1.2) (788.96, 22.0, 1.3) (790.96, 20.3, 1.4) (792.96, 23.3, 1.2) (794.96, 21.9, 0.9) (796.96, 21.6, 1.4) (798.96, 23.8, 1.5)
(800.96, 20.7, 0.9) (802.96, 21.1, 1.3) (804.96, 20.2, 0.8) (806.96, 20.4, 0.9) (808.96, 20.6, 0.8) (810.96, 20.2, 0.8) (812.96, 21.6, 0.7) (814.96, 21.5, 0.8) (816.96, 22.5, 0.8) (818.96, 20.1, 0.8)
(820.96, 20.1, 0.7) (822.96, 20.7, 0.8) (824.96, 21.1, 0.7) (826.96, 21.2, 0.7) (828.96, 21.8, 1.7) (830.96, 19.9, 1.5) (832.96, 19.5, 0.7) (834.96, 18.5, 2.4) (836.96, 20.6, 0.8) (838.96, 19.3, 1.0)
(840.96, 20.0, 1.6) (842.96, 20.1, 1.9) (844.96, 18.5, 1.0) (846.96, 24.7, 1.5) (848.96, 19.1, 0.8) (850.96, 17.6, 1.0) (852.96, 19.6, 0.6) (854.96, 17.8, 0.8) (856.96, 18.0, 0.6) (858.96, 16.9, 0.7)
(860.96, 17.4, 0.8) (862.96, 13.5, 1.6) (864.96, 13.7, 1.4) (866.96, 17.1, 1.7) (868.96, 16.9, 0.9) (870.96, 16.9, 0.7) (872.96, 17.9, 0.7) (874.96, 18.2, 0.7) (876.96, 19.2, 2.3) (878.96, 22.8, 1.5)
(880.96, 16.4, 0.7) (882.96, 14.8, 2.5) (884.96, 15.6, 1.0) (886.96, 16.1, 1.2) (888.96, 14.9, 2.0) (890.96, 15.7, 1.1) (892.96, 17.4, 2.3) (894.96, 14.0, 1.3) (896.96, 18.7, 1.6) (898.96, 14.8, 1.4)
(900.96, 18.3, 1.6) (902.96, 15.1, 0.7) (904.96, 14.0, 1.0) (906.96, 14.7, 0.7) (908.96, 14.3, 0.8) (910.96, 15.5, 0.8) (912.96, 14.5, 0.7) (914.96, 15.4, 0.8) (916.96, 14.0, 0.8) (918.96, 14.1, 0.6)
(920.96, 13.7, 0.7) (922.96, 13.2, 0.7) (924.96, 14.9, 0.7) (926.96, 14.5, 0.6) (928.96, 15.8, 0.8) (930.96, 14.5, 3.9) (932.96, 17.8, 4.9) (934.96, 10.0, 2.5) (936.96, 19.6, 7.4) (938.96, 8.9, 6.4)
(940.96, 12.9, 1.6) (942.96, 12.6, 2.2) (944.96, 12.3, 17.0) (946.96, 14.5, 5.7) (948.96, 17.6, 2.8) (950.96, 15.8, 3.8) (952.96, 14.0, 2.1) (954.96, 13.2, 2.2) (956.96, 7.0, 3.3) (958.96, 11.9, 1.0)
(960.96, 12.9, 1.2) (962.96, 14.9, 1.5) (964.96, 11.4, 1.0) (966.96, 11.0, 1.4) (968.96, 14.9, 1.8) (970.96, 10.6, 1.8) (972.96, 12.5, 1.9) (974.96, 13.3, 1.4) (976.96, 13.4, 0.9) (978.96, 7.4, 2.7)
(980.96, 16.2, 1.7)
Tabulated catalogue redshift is 1.271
